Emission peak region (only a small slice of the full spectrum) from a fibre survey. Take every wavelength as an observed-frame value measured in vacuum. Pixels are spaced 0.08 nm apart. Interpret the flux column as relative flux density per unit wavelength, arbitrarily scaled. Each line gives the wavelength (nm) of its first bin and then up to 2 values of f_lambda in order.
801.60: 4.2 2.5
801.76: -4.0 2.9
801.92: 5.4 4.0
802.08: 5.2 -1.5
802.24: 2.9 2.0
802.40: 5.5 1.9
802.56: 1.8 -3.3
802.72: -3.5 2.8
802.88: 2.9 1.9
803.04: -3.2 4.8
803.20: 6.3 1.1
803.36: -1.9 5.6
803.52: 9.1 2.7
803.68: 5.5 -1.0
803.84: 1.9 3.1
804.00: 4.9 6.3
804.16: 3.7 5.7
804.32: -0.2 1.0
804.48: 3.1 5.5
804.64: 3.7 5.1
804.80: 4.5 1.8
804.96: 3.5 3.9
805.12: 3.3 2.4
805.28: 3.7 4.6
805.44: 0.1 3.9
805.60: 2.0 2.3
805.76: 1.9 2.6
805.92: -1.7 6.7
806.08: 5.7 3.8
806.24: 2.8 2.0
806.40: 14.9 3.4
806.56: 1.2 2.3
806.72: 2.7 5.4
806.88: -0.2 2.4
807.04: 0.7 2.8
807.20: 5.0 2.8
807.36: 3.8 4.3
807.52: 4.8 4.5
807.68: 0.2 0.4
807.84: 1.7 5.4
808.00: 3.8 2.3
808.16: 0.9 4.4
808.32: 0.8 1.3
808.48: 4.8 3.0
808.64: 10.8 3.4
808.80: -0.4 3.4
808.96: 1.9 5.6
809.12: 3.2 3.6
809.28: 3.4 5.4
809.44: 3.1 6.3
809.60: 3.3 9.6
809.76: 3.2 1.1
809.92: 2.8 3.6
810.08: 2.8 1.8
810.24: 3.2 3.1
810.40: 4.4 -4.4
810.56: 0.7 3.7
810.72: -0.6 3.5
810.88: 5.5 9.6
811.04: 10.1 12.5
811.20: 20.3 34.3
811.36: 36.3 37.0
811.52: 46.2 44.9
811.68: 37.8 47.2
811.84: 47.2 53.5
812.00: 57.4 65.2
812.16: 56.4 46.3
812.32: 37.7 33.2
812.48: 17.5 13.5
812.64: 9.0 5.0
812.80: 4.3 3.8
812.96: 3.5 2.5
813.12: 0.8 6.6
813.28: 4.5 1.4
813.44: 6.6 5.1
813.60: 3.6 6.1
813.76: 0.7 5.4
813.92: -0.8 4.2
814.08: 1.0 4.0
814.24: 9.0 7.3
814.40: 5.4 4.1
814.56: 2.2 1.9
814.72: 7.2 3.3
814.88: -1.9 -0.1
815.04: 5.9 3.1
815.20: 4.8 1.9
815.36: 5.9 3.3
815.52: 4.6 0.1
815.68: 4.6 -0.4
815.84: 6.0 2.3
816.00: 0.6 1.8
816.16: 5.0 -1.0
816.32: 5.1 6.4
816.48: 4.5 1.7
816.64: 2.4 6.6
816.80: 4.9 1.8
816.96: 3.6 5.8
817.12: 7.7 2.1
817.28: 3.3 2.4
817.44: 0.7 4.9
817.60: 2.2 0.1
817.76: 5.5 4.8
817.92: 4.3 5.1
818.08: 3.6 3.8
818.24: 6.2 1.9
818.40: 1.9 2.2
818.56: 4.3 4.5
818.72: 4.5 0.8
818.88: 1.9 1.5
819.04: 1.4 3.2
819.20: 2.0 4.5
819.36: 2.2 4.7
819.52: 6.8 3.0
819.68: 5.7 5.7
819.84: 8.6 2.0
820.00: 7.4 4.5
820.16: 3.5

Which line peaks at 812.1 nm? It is [O II] 3727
